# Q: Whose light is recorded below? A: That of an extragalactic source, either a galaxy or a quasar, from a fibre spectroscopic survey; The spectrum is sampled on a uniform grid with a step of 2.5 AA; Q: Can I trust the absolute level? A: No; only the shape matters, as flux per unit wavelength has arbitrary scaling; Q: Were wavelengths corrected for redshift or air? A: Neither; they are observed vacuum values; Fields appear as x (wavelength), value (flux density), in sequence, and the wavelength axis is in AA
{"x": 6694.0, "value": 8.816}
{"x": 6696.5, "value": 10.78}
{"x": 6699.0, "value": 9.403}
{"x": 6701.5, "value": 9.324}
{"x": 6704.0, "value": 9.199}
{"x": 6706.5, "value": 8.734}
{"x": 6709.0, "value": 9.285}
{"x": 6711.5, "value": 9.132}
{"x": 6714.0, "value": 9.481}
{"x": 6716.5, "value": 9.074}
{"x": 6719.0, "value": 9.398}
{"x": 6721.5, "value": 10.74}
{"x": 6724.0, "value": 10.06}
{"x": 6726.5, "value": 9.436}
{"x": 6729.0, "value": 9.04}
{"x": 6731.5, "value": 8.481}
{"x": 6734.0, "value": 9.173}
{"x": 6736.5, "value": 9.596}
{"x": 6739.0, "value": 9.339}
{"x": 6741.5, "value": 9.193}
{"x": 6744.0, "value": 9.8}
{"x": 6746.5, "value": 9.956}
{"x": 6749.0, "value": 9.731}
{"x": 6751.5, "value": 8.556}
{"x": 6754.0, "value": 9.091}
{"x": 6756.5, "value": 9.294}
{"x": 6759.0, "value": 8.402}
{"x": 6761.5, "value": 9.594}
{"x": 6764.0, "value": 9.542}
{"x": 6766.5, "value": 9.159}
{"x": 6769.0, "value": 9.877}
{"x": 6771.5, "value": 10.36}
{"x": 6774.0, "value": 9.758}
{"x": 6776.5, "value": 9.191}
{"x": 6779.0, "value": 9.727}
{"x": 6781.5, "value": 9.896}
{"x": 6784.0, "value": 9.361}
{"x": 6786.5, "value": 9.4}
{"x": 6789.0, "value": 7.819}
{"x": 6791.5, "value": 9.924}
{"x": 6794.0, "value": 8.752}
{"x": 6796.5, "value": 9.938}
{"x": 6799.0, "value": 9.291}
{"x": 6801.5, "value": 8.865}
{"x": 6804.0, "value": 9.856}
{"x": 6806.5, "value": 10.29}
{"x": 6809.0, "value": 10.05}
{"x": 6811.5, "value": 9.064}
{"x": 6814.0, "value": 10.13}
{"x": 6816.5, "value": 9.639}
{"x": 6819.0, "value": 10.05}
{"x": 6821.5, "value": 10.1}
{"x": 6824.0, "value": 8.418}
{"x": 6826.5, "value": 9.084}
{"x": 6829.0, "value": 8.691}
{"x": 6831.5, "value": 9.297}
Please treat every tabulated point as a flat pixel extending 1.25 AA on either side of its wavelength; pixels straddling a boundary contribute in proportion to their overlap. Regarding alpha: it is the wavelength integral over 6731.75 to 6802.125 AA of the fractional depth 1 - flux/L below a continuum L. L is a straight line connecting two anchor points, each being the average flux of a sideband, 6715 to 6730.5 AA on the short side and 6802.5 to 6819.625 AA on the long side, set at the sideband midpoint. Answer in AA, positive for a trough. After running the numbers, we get 2.6 AA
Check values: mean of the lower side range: 9.6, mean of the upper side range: 9.85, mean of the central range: 9.37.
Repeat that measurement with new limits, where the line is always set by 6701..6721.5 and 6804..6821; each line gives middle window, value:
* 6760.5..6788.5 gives 0.2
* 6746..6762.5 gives 0.6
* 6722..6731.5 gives -0.1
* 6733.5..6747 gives -0.1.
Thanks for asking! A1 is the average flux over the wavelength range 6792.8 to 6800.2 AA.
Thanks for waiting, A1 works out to 9.33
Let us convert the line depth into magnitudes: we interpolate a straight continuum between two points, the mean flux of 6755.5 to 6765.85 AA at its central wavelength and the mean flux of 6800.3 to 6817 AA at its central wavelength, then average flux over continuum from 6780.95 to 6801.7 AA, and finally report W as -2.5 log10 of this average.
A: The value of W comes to 0.03 mag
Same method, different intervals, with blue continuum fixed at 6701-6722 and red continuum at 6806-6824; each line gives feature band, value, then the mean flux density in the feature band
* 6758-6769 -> 0.033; 9.27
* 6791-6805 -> 0.035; 9.4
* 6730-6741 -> 0.033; 9.15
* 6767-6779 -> -0.017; 9.75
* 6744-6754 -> 0.008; 9.42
